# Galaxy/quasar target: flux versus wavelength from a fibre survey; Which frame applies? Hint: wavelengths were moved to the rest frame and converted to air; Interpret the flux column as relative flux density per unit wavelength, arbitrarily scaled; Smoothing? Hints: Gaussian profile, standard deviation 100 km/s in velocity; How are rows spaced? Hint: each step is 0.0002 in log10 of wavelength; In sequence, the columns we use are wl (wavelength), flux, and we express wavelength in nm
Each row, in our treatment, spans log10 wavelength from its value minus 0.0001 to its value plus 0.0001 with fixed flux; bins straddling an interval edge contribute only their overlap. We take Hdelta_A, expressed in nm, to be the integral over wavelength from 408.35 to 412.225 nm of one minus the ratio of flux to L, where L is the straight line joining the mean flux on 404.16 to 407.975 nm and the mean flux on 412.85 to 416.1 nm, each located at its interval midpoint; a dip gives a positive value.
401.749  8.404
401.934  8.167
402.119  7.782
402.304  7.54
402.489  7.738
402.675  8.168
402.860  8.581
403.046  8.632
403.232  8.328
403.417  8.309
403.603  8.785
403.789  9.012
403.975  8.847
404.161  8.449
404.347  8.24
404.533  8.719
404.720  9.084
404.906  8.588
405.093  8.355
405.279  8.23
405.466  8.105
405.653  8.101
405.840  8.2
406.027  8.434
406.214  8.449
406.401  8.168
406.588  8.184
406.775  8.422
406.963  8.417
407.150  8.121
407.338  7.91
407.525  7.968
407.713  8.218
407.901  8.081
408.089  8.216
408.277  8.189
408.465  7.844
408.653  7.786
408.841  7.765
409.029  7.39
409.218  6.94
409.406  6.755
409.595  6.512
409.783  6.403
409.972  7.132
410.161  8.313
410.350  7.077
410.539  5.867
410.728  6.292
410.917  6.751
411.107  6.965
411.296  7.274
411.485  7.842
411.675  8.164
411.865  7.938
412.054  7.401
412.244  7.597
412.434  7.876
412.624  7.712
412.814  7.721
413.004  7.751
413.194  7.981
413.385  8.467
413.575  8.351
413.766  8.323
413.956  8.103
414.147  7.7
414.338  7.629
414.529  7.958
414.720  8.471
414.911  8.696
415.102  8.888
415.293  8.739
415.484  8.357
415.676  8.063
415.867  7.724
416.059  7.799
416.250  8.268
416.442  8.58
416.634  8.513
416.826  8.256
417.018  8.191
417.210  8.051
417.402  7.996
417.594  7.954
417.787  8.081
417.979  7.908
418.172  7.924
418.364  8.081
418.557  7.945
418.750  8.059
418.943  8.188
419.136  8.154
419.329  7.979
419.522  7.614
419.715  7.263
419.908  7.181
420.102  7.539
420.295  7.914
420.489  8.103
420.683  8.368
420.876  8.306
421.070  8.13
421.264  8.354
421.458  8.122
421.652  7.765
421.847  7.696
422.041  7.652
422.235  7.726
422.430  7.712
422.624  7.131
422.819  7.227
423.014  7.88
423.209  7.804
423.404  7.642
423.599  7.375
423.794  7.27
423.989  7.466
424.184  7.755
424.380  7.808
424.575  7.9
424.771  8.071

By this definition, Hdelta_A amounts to 0.47 nm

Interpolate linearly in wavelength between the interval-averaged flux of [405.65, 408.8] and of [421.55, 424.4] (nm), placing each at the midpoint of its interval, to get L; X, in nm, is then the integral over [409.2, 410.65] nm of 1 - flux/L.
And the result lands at 0.21 nm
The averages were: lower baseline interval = 8.15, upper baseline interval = 7.59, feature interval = 6.87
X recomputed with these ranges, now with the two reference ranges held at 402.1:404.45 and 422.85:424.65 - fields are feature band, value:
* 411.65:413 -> 0.05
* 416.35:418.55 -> -0.08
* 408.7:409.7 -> 0.13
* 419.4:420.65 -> 0.02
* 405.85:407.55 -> 0.00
